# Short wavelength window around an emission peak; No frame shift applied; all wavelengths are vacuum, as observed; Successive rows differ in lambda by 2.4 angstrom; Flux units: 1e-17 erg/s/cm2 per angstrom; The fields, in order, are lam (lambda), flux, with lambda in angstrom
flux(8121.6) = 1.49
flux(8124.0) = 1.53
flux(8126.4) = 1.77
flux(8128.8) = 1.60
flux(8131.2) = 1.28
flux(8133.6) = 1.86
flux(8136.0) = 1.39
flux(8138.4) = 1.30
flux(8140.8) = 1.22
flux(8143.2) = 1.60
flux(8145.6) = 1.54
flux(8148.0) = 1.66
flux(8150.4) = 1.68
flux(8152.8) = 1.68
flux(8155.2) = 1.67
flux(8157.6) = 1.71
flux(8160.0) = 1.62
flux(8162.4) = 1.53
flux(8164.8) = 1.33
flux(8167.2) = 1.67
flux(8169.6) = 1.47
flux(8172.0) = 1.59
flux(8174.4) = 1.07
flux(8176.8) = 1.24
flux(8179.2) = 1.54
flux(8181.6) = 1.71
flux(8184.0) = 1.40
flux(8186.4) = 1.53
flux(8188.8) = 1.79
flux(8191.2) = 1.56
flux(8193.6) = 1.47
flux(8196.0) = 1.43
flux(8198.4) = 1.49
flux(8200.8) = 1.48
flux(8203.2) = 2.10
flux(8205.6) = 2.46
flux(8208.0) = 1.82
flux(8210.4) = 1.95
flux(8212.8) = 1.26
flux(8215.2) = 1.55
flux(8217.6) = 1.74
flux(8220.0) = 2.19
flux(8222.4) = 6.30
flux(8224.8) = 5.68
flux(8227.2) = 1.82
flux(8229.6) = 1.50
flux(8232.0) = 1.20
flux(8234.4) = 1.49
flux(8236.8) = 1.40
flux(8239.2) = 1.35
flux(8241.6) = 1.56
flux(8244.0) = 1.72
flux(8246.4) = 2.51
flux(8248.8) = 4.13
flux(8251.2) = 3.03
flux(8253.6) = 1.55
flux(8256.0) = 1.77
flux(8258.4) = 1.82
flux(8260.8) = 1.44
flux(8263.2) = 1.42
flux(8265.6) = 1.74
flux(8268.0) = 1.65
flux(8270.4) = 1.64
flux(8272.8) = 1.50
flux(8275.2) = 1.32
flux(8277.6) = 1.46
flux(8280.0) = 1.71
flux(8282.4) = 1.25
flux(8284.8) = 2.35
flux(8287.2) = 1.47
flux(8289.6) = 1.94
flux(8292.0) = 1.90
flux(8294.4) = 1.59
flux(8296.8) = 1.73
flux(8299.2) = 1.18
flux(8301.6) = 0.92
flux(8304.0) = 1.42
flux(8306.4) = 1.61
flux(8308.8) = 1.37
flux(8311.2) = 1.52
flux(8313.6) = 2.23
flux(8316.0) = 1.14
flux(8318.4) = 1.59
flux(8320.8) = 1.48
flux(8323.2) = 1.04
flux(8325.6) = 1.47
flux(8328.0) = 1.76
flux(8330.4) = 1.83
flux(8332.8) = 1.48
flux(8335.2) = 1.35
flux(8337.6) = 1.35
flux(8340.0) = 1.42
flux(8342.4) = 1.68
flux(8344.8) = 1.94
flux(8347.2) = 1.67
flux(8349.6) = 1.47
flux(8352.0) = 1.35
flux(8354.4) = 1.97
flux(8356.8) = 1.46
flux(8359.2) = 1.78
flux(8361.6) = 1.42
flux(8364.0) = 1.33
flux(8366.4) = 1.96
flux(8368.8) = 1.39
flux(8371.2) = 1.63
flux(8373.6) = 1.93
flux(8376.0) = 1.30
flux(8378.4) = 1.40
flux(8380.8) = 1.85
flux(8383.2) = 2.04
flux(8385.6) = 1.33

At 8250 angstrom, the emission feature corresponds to [N II] 6583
